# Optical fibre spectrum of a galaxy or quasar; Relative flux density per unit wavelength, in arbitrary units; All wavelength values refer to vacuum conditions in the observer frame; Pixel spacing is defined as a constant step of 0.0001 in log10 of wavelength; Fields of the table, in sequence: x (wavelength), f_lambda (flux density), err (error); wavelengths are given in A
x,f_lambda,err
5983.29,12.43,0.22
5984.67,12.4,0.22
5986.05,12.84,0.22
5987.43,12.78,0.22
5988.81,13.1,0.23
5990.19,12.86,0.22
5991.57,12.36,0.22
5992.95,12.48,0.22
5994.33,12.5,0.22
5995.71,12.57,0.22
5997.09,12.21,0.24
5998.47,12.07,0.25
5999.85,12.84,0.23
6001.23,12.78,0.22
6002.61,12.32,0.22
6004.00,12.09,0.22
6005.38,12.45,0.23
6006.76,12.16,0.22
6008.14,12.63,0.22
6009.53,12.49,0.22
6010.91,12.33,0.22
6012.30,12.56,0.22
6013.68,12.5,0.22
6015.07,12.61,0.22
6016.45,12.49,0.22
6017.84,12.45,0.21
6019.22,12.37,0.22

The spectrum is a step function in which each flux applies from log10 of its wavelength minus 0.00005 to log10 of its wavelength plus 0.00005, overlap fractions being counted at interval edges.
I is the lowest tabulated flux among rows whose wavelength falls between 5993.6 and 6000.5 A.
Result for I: 12.07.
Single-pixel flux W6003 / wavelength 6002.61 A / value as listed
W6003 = 12.32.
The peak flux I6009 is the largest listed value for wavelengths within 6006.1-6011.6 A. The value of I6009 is 12.63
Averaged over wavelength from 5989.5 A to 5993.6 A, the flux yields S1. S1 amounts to 12.6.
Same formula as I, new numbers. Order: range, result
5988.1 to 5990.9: 12.86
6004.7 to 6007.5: 12.16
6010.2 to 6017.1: 12.33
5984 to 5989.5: 12.4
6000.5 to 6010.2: 12.09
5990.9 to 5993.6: 12.36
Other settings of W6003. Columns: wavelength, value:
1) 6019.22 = 12.37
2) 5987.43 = 12.78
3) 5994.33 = 12.5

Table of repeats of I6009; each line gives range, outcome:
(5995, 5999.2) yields 12.57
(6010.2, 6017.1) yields 12.61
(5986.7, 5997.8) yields 13.1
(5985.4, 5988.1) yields 12.84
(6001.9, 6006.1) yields 12.45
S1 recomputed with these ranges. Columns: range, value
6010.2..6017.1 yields 12.5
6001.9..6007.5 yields 12.3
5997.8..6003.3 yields 12.5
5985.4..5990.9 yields 12.9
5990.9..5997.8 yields 12.4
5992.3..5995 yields 12.5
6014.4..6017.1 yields 12.6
